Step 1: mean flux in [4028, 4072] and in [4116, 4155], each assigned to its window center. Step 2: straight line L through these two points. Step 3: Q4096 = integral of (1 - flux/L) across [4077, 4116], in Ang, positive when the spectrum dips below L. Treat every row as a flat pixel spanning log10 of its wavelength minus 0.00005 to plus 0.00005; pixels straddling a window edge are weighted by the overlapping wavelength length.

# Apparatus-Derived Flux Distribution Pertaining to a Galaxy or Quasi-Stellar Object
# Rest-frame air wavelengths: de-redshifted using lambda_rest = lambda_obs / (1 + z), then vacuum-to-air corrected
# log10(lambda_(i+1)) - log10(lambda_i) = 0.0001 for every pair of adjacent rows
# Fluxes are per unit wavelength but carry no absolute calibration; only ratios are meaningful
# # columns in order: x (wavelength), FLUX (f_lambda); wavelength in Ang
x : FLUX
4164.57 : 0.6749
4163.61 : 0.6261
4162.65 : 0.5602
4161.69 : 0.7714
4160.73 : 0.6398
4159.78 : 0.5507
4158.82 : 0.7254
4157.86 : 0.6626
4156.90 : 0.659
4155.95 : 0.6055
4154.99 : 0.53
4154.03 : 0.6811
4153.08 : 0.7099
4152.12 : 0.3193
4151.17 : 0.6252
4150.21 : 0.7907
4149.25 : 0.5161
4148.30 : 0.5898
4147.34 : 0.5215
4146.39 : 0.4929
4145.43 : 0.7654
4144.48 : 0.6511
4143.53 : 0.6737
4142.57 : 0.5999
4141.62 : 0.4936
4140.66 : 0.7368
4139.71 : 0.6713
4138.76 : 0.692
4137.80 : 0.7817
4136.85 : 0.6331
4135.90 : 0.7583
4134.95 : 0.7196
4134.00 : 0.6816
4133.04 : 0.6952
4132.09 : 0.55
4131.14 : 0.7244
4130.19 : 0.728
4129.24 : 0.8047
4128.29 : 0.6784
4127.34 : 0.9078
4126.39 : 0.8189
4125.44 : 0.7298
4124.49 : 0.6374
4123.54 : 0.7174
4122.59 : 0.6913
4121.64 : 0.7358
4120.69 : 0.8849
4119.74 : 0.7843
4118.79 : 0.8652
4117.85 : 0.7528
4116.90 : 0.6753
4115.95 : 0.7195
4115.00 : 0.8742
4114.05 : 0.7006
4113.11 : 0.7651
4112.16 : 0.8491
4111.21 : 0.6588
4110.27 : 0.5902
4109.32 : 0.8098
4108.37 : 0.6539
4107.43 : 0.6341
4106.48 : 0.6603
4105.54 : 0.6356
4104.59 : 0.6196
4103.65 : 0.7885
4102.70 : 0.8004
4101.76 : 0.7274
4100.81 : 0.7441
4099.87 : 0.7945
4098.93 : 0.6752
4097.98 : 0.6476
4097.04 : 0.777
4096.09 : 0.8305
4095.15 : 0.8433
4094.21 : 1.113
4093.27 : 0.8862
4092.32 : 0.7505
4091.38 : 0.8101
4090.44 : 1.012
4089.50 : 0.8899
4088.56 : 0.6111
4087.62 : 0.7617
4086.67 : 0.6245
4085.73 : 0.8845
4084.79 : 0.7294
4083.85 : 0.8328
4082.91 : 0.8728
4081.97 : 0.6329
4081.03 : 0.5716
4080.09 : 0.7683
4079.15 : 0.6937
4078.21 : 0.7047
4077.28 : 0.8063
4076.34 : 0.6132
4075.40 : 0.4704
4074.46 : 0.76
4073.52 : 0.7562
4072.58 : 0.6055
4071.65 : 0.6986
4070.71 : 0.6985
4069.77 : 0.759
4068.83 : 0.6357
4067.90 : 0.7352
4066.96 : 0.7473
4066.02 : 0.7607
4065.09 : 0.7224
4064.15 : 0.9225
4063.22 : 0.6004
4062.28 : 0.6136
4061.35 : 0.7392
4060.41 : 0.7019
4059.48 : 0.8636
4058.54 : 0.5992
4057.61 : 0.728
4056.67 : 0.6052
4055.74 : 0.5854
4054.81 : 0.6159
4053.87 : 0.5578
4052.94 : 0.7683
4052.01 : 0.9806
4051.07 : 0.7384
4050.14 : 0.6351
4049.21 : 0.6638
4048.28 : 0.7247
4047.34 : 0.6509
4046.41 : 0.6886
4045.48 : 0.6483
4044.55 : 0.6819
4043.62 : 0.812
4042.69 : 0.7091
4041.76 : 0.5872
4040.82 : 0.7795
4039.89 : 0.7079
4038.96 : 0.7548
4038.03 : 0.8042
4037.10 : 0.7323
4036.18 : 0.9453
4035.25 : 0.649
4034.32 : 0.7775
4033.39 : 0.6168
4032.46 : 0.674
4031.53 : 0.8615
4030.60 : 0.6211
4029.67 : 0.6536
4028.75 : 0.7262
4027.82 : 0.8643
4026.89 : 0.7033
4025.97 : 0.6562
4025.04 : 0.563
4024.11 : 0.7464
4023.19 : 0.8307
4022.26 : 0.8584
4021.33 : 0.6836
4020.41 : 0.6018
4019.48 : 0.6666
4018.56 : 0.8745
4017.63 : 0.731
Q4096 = -3.2 Ang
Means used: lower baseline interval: 0.713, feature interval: 0.756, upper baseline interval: 0.685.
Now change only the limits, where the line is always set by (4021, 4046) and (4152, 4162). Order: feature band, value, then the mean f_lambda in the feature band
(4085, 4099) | -2.6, 0.81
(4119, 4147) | -2.3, 0.705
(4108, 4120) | -1.5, 0.746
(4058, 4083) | -0.1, 0.703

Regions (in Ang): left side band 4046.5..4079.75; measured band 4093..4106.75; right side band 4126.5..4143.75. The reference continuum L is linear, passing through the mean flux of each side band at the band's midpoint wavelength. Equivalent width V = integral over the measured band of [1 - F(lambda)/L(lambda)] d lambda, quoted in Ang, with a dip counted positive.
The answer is -1.4 Ang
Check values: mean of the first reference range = 0.699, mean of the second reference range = 0.699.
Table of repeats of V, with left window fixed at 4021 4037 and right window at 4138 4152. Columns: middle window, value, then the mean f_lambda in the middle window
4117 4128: -2.12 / 0.77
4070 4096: -2.89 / 0.757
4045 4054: 0.02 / 0.711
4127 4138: -1.41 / 0.719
